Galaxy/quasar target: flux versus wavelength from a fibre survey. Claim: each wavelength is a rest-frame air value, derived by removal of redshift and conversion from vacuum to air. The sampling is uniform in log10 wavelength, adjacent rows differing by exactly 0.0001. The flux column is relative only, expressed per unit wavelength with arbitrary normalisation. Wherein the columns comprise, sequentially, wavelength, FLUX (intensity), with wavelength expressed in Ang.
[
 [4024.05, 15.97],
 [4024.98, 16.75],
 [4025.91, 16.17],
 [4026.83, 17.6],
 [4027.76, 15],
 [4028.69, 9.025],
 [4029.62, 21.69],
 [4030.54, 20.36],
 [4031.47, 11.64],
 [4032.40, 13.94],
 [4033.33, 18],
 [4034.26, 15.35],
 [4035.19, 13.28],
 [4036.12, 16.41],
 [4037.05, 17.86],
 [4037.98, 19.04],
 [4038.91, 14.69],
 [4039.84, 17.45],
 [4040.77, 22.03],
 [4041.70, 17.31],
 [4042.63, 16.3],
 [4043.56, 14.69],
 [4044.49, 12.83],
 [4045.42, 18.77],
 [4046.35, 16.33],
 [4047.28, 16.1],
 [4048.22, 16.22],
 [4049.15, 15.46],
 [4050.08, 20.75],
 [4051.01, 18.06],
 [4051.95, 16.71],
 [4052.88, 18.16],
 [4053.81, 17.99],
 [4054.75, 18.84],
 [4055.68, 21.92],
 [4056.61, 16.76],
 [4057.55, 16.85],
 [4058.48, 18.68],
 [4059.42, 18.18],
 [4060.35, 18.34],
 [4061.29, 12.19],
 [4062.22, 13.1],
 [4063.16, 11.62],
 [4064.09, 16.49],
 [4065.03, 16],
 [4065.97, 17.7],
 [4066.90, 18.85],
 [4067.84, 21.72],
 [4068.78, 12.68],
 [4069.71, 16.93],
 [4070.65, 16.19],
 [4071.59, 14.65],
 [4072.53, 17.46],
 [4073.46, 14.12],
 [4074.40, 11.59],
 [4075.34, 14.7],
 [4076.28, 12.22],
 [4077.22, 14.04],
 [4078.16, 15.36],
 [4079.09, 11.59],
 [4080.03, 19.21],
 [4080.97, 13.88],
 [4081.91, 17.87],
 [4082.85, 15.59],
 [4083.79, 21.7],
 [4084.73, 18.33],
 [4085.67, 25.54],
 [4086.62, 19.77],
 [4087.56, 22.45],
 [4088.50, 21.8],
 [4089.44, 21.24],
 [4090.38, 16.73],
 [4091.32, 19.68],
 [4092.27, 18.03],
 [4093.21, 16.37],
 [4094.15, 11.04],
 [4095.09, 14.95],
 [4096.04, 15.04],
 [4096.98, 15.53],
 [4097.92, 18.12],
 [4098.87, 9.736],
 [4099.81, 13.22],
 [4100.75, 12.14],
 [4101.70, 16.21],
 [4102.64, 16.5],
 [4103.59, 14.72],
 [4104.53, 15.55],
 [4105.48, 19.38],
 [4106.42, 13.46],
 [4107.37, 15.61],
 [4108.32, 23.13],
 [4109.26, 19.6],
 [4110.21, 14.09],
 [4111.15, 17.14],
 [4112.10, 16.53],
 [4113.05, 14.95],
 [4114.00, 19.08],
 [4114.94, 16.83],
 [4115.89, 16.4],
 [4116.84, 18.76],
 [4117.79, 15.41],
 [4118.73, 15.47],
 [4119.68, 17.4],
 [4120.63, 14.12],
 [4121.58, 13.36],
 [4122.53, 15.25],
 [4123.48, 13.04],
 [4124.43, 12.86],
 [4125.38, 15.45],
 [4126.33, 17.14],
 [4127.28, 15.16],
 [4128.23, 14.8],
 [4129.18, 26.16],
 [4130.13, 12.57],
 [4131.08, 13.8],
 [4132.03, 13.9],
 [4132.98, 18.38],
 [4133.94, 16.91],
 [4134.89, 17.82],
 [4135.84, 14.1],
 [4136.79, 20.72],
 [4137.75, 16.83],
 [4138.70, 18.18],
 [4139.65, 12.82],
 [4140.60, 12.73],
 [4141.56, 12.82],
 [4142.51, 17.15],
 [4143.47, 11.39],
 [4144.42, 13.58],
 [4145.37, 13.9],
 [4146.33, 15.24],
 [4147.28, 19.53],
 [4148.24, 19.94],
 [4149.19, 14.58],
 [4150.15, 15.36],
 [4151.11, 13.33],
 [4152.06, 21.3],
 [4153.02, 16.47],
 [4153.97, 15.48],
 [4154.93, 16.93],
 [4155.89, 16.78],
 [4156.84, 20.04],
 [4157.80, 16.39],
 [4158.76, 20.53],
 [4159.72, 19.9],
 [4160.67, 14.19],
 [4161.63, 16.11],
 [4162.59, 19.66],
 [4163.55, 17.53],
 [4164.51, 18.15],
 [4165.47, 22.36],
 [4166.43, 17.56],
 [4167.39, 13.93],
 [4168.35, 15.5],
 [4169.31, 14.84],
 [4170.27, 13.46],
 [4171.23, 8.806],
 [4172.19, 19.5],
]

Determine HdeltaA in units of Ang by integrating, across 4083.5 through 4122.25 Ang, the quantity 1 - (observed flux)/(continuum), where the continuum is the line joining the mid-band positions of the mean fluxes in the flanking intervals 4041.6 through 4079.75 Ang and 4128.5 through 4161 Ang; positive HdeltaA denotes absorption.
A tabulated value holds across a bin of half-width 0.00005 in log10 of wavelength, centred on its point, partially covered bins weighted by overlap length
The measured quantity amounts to -1.4 Ang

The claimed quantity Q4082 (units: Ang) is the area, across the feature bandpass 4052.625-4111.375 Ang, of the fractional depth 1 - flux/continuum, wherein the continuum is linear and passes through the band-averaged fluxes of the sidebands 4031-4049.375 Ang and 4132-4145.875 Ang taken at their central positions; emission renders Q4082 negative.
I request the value -2.8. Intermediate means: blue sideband 16.2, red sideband 15.5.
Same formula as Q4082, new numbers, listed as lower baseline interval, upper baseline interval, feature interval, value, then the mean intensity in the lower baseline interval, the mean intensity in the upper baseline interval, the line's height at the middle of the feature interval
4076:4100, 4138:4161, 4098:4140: 1.4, 17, 16.2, 16.6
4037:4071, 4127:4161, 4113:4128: 0.8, 17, 16.4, 16.6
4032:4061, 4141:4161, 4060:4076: 1.4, 17.2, 16.4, 17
